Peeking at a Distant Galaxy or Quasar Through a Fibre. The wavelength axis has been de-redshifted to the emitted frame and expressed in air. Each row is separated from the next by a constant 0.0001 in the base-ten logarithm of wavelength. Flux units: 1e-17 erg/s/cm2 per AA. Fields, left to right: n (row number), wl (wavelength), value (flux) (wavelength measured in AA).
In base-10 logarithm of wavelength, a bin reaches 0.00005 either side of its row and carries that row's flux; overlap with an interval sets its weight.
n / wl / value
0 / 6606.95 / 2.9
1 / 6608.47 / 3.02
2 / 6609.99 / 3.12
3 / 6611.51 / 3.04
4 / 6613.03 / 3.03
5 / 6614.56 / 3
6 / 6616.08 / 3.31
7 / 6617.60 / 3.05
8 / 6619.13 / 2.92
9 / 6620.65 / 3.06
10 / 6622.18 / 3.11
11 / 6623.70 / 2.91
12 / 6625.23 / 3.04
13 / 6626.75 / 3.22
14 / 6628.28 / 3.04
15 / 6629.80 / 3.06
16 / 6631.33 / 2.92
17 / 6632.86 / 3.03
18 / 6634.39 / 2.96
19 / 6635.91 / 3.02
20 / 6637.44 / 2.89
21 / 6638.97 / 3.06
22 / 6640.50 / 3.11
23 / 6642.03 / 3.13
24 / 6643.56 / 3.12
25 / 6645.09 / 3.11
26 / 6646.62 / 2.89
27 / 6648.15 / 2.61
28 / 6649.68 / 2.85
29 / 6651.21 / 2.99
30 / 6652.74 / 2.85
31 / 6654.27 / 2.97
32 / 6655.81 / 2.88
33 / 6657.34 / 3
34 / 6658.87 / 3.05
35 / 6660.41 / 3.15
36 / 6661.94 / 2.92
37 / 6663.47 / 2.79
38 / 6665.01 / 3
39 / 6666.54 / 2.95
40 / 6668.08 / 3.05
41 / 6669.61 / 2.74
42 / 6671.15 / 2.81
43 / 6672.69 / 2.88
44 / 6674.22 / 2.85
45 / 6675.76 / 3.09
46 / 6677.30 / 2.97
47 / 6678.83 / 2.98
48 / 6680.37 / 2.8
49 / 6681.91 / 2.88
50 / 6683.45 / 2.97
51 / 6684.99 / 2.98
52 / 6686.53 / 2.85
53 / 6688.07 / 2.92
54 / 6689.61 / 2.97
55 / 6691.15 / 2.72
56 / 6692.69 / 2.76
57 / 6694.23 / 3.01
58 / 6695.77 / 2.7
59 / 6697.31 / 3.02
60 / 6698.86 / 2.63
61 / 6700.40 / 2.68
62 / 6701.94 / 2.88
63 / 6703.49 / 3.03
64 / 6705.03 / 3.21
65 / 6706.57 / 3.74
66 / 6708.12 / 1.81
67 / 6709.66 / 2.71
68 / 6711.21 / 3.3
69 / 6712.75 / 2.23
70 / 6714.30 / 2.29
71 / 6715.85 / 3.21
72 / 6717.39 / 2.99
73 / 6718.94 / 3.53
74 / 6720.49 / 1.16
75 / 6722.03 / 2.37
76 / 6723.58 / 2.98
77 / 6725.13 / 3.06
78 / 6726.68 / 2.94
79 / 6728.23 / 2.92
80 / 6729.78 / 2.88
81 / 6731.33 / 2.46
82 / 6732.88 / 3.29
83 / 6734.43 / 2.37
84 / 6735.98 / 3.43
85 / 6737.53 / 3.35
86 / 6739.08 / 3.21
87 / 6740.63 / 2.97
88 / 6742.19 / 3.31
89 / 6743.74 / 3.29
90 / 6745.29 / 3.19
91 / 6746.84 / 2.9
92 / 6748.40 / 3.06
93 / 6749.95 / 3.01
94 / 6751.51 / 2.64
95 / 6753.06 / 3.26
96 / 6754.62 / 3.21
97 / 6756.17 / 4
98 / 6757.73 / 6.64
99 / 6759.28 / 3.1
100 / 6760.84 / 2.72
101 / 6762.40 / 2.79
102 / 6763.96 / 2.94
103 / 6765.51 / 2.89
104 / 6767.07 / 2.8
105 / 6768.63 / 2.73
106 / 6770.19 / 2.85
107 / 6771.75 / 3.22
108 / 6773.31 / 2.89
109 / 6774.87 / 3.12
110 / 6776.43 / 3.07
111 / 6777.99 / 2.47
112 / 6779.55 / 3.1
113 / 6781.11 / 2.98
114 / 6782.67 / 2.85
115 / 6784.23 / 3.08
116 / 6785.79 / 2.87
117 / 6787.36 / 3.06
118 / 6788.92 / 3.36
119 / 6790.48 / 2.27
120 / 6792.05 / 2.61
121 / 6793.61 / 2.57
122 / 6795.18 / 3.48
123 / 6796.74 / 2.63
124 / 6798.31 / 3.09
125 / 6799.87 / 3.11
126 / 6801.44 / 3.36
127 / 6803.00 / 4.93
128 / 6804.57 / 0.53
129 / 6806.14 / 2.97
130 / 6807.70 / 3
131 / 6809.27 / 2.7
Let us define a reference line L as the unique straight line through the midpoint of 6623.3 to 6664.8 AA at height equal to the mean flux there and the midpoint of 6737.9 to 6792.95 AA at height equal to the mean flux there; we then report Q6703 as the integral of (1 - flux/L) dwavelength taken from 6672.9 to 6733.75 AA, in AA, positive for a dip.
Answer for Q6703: 4.0 AA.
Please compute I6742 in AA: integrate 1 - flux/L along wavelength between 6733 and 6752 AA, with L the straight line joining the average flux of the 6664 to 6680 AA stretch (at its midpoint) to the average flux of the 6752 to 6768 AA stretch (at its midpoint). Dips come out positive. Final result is 1.4 AA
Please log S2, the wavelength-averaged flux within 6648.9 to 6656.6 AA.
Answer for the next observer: 2.91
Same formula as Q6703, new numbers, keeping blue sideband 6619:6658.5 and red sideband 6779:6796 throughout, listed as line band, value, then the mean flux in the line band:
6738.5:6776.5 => -3.3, 3.19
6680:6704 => 0.9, 2.86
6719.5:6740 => 1.0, 2.81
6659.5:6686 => 0.4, 2.93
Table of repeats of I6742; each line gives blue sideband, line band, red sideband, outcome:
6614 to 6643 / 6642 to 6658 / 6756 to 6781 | 0.7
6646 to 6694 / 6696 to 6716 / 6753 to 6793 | 1.1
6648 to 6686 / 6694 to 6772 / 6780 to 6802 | -1.6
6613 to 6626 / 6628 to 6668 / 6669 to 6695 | 0.0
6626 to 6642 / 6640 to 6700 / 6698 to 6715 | -0.3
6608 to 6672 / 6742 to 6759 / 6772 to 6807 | -3.2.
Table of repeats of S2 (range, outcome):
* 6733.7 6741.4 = 3.07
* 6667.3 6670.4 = 2.89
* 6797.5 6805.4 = 3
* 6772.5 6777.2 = 3.03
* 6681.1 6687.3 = 2.92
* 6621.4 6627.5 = 3.07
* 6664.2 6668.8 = 2.99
